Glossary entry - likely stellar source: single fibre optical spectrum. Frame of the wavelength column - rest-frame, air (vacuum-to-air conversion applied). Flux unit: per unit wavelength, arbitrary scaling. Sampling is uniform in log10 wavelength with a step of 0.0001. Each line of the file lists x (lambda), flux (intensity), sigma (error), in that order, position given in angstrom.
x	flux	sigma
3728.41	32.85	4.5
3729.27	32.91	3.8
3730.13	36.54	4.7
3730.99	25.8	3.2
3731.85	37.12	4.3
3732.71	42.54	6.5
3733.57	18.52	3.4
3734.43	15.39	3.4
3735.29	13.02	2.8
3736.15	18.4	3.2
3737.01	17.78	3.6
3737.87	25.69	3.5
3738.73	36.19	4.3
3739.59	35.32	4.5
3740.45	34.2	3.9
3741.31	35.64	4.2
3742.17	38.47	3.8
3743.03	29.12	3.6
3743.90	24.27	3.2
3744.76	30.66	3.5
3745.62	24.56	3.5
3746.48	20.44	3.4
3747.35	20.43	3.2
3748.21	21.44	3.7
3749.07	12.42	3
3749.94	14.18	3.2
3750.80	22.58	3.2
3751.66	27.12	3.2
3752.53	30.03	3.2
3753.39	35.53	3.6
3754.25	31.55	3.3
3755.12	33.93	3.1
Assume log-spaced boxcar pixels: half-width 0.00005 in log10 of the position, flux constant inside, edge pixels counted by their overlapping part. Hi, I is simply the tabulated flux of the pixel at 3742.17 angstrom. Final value 38.47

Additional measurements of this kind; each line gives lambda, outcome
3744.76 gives 30.66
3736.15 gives 18.4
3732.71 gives 42.54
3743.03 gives 29.12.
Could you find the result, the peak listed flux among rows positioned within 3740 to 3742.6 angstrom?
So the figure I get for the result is 38.47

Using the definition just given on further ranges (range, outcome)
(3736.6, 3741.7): 36.19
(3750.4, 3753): 30.03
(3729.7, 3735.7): 42.54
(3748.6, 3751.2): 22.58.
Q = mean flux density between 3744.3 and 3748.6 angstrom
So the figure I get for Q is 23.5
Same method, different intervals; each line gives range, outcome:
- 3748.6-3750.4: 13.7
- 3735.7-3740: 26.6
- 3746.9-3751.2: 18.2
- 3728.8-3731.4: 31.8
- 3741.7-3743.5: 33.6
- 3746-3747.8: 20.5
